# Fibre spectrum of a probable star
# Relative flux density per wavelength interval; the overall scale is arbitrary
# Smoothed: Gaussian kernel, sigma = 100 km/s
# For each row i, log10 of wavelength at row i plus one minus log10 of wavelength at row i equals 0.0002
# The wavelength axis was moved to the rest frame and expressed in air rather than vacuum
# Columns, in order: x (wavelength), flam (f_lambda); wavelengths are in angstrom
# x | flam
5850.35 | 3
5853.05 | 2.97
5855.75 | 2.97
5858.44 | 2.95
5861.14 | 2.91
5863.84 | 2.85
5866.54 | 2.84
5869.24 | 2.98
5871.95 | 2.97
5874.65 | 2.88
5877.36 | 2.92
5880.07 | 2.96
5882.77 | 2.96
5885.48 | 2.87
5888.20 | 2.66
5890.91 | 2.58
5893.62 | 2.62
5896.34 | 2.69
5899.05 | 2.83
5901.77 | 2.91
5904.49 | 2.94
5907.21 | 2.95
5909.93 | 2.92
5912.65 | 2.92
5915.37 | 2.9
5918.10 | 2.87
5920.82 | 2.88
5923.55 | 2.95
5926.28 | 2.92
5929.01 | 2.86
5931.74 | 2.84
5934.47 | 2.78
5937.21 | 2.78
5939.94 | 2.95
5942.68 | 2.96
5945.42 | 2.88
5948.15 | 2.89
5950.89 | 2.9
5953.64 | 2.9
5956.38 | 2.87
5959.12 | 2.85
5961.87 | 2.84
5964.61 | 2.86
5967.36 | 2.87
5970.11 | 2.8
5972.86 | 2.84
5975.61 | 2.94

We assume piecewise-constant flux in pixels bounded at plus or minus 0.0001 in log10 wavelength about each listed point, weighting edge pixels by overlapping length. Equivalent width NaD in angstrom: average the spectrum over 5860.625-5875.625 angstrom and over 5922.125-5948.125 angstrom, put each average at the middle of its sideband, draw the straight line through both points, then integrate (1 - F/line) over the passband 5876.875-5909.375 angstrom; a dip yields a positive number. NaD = 0.81 angstrom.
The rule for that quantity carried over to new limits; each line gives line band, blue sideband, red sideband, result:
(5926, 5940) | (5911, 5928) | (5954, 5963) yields 0.2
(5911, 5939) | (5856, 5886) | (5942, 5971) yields 0.2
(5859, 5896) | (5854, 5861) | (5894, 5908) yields 0.7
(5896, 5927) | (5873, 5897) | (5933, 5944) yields -0.7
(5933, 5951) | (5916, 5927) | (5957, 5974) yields 0.0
